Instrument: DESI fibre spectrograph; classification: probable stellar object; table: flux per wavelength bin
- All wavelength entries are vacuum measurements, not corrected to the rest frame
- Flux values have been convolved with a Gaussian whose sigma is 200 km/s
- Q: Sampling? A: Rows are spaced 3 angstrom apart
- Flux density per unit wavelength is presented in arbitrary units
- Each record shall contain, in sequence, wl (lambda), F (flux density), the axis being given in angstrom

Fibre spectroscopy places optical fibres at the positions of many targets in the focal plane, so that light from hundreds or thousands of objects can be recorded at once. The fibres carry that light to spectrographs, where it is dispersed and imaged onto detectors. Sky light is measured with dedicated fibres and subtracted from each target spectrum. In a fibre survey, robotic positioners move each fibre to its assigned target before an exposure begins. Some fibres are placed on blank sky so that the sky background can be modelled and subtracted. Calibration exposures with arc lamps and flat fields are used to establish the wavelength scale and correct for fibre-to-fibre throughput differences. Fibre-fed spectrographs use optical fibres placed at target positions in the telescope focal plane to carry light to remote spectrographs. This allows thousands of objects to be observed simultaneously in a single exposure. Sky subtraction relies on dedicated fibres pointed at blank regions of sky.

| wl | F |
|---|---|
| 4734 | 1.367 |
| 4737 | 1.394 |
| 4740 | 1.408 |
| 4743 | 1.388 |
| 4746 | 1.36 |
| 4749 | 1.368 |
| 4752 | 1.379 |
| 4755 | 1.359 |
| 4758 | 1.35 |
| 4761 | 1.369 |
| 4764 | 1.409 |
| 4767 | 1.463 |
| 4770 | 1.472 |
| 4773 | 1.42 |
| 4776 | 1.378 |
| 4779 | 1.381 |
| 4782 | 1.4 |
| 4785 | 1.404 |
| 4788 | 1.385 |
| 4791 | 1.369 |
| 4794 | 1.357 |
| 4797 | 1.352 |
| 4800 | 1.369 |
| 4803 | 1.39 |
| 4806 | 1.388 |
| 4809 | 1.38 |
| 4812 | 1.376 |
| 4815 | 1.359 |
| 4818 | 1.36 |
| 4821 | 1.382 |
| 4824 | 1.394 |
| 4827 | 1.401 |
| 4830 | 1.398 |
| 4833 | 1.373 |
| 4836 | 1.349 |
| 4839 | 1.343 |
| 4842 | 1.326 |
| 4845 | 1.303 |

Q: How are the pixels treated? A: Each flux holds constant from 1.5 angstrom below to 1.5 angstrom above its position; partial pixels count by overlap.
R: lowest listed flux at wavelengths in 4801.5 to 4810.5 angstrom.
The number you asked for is 1.38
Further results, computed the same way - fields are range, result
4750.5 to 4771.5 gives 1.35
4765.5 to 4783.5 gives 1.378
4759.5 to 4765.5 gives 1.369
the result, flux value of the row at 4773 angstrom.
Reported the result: 1.42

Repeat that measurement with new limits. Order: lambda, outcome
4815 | 1.359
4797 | 1.352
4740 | 1.408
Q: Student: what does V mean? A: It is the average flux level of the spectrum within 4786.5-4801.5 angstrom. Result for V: 1.37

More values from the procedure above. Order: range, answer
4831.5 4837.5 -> 1.36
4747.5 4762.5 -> 1.36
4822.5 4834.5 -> 1.39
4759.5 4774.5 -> 1.43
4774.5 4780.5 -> 1.38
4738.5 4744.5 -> 1.4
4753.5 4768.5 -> 1.39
